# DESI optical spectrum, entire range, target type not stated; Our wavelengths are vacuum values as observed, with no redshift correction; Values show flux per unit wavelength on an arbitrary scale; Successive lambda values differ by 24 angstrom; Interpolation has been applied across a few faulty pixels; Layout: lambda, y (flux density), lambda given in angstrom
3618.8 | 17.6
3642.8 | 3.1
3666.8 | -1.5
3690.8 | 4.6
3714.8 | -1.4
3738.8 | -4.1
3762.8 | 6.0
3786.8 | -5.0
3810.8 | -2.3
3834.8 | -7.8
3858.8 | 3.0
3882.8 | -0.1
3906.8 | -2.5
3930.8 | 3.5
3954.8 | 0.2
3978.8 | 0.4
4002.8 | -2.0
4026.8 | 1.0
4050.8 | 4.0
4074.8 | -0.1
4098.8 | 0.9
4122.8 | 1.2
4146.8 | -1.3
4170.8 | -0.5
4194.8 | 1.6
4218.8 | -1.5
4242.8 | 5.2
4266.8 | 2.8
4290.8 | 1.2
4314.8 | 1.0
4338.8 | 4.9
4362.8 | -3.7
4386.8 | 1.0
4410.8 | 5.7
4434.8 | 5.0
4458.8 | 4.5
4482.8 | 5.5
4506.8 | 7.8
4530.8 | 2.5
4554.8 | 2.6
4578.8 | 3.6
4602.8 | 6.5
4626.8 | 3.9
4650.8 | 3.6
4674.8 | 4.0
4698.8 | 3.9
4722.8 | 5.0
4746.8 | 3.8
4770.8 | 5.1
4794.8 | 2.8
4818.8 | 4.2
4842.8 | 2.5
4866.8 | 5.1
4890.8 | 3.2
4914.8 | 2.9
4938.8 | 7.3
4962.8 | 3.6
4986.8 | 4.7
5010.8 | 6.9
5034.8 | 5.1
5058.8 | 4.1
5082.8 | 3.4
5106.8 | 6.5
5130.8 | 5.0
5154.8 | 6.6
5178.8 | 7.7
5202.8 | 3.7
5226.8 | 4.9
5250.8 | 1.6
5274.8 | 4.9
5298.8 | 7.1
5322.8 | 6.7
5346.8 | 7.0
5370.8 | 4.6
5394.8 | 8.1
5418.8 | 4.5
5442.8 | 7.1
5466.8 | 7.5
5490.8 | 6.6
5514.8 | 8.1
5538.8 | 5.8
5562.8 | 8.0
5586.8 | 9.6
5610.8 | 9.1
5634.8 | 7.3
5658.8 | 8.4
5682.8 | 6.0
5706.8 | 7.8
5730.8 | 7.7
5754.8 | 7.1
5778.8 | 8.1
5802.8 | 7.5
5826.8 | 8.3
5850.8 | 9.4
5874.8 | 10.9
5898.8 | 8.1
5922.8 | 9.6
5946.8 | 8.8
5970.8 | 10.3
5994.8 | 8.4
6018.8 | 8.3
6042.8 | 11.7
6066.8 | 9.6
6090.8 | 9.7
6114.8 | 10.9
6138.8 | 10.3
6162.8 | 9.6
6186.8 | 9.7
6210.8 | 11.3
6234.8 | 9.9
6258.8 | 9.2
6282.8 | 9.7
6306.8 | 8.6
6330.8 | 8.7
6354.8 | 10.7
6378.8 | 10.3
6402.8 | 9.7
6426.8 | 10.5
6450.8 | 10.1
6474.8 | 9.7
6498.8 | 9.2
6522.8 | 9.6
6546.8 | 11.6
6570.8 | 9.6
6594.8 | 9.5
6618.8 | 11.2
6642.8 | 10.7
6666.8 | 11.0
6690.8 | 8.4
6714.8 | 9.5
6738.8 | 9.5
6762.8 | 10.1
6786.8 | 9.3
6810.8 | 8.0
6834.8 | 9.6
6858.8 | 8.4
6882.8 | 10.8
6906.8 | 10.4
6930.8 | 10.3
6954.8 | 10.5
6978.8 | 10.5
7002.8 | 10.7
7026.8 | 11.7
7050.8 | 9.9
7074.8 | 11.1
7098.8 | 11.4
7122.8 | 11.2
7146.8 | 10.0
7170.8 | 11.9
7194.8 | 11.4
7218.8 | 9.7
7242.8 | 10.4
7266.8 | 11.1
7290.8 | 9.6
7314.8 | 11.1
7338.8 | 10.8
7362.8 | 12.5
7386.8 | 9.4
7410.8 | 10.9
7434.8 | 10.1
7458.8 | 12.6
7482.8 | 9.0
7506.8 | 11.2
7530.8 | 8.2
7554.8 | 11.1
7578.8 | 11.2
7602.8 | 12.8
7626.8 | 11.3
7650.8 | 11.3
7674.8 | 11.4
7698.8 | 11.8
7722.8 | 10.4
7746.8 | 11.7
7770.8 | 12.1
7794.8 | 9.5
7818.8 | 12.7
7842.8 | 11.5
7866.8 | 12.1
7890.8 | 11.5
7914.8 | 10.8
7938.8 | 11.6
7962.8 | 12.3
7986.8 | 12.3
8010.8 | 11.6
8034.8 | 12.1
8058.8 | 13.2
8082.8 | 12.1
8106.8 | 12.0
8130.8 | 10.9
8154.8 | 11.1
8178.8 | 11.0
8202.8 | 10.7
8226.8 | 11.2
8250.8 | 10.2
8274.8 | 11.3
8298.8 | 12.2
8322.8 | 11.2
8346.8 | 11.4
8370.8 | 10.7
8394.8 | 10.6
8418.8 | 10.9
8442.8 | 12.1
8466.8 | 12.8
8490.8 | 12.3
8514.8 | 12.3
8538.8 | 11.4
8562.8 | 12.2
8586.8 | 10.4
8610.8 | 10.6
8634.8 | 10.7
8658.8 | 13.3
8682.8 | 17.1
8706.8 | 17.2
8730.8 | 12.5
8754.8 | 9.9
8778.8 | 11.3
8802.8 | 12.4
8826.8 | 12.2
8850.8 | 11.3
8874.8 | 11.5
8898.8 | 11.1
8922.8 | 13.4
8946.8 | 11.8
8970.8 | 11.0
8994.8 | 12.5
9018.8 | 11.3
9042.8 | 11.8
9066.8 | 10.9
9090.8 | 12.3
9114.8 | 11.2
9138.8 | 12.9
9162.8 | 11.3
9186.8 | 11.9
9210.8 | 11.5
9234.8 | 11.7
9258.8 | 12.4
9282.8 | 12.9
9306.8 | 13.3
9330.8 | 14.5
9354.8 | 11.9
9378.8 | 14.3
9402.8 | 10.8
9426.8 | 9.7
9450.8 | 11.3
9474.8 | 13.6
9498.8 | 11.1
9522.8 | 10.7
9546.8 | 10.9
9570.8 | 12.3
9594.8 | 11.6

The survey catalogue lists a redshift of 0.32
